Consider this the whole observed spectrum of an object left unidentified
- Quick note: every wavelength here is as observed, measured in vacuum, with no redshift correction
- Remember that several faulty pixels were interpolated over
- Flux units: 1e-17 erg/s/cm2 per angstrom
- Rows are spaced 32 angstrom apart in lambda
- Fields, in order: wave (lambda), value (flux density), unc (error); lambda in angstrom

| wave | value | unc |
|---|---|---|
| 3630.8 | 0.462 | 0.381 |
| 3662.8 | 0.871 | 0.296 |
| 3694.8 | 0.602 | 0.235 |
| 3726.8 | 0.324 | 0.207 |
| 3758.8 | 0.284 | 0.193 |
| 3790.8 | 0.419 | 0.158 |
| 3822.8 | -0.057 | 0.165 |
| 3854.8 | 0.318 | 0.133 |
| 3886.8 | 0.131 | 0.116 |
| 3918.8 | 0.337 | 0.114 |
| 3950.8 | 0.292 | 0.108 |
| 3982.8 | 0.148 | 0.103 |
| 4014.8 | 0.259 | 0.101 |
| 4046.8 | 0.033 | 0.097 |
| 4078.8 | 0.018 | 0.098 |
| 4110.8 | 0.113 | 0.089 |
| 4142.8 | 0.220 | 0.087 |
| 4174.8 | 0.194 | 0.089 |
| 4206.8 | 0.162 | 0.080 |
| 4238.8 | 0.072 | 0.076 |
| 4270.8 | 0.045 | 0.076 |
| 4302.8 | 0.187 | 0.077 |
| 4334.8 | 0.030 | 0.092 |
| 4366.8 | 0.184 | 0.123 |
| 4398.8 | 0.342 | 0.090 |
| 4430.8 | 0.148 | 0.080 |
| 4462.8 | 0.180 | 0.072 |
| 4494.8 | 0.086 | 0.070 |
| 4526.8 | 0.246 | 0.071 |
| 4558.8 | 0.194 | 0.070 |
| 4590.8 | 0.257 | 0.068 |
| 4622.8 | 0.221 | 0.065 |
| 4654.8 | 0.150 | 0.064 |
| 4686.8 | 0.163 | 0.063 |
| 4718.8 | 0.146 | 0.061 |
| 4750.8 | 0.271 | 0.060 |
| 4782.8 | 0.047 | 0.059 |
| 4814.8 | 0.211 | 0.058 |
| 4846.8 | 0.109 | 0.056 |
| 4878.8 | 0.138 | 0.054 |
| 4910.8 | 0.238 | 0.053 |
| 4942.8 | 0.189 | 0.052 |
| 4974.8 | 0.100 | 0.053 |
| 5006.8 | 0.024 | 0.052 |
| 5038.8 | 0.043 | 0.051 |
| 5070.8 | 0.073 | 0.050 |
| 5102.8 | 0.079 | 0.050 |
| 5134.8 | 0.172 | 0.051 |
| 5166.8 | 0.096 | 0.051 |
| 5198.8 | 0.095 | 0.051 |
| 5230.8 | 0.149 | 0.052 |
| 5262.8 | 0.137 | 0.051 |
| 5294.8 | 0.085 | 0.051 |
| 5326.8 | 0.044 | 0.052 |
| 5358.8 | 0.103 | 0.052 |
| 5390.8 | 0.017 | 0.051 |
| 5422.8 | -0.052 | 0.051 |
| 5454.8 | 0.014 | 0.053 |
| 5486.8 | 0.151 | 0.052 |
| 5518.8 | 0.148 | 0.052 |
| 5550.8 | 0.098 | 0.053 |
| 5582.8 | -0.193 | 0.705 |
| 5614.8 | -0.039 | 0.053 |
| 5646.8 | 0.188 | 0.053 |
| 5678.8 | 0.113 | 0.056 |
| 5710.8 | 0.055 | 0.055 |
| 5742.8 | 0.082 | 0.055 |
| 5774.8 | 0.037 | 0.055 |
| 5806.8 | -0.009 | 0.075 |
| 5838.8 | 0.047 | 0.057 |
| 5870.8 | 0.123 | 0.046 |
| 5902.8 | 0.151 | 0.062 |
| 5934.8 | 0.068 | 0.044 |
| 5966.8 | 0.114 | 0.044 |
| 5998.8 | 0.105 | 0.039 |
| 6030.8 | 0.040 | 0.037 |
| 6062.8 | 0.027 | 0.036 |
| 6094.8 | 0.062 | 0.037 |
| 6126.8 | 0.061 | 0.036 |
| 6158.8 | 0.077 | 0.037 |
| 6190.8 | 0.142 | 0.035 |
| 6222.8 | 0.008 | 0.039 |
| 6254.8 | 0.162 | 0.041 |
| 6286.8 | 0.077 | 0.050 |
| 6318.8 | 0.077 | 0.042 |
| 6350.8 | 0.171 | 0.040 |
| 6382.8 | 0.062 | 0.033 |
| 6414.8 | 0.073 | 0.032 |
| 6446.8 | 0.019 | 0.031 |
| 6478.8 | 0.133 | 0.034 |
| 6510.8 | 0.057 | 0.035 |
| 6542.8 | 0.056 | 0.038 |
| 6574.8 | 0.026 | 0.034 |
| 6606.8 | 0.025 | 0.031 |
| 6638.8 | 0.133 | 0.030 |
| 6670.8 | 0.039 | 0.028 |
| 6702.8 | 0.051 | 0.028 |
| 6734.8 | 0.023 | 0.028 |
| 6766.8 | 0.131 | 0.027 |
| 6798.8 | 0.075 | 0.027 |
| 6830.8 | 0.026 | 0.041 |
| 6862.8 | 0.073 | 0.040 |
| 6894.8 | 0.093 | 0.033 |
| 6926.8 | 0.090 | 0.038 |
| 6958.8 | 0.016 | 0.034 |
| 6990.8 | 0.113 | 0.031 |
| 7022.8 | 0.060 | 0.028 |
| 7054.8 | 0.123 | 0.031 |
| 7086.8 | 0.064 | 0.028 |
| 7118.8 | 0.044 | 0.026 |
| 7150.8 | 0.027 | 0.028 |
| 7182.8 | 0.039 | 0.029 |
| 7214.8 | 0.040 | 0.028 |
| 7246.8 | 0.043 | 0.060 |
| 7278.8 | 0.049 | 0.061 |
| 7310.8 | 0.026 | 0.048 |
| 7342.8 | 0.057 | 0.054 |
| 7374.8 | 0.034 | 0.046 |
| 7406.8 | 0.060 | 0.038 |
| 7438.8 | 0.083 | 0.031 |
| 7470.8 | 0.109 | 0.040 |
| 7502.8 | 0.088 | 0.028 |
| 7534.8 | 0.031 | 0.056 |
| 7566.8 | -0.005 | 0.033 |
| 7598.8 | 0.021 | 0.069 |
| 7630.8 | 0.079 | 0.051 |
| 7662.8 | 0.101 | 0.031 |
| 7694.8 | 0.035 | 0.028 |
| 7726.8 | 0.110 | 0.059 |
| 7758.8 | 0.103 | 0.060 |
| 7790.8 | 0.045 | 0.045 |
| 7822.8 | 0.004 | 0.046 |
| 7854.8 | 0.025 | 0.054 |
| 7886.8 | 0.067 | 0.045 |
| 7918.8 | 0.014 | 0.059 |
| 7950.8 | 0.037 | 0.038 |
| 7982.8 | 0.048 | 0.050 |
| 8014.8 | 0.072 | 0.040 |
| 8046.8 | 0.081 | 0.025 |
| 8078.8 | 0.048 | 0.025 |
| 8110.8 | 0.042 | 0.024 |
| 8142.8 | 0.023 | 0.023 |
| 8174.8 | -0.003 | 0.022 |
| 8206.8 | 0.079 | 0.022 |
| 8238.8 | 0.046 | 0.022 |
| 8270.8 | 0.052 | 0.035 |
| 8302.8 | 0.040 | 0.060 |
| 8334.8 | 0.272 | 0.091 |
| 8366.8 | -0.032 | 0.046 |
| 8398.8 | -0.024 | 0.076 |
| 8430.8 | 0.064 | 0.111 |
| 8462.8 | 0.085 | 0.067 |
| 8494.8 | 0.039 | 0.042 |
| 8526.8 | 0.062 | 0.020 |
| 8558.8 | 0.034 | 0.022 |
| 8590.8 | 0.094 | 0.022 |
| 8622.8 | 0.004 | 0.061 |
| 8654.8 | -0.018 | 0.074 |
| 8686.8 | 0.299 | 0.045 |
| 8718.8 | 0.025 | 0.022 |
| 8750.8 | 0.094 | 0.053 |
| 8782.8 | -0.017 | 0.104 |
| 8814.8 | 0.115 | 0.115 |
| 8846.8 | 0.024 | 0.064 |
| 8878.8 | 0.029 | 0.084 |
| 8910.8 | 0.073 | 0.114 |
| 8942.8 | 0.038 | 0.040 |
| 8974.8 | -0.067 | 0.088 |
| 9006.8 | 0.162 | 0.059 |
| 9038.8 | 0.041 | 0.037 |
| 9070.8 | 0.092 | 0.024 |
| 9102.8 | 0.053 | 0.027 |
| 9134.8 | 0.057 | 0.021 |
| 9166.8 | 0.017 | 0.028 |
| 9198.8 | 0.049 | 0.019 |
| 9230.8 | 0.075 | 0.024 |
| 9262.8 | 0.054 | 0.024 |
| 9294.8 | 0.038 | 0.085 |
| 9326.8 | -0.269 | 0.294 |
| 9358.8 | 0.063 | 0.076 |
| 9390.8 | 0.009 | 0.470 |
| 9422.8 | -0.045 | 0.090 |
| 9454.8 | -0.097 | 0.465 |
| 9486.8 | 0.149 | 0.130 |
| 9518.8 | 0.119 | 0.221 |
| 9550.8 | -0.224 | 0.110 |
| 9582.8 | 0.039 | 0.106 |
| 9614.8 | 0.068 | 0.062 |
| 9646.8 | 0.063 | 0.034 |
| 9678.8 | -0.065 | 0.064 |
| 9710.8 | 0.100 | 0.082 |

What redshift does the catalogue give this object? 1.33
